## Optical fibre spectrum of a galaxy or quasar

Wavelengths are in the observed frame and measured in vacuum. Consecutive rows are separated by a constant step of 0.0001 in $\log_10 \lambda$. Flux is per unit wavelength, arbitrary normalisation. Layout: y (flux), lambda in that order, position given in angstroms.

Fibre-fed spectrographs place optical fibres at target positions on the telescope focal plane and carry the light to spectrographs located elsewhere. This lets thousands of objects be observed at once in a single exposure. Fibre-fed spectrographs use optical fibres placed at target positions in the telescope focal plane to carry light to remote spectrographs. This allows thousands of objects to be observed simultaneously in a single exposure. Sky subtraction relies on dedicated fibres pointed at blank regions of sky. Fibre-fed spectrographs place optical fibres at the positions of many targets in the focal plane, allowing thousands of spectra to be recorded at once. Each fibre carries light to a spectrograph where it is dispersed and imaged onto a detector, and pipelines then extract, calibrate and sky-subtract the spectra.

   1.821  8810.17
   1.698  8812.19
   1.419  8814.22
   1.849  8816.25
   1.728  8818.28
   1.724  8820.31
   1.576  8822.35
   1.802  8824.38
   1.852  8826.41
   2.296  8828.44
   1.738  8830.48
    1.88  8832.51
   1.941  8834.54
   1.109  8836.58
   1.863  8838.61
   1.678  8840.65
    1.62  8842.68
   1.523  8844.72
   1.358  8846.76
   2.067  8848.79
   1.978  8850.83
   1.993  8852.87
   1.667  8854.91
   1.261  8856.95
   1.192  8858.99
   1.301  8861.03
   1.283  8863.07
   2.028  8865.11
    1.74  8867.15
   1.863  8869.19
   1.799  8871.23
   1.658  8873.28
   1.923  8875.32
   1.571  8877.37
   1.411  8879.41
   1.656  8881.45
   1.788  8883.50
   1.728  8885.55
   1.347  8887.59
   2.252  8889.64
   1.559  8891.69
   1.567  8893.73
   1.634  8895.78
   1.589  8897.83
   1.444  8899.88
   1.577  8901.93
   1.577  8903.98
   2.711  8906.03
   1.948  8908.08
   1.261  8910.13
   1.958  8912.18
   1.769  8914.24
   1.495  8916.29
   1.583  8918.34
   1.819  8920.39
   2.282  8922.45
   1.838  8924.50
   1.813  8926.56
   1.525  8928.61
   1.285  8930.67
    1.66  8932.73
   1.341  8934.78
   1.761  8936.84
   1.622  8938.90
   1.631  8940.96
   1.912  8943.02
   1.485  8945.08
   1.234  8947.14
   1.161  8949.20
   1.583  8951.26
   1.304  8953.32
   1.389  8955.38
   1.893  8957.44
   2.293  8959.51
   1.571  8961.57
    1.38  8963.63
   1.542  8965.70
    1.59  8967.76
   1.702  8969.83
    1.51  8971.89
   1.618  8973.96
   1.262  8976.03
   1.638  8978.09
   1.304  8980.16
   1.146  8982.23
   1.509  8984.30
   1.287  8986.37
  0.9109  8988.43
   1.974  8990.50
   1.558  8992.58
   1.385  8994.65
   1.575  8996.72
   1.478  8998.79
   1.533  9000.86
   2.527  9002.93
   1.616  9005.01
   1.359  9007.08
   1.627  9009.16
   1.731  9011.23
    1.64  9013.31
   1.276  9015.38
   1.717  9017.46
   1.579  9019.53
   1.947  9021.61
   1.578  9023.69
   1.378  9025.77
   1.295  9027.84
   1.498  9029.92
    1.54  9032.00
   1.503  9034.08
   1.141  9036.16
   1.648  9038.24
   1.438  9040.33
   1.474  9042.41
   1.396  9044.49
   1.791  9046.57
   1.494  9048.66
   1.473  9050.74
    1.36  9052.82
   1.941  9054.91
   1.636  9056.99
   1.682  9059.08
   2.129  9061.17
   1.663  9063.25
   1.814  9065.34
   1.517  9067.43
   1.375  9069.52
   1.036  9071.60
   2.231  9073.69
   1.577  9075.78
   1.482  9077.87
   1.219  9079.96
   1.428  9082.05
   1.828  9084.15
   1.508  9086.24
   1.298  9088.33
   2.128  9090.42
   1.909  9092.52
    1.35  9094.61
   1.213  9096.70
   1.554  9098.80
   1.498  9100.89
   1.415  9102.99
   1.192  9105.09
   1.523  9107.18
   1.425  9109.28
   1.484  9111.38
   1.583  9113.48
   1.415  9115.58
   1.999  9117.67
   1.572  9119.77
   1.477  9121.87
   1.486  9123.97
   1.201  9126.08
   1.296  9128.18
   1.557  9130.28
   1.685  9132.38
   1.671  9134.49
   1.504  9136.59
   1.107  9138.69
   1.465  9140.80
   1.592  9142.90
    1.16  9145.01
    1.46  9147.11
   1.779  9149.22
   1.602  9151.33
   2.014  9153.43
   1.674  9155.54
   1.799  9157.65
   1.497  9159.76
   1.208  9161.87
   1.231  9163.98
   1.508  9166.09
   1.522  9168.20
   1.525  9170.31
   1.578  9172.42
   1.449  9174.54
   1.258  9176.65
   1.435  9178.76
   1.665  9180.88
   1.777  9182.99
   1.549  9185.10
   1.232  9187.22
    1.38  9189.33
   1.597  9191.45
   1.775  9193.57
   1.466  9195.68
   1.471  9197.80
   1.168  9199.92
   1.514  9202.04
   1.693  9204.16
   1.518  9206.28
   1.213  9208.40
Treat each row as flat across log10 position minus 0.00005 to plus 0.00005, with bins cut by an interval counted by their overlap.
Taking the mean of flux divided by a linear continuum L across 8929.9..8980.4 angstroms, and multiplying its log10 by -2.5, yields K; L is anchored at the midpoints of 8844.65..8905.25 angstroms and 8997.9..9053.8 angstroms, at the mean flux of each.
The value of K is 0.03 mag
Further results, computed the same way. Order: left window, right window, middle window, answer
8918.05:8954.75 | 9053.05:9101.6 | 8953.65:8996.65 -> 0.06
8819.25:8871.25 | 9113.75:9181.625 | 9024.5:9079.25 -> 0.01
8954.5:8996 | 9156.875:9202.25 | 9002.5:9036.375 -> -0.05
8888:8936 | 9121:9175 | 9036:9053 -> 0.07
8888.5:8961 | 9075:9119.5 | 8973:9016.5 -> 0.06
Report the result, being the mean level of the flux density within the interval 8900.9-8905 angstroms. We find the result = 1.58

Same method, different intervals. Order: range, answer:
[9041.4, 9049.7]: 1.54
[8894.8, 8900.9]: 1.55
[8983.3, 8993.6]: 1.45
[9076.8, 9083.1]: 1.38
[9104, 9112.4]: 1.41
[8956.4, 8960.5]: 2.09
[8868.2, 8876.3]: 1.81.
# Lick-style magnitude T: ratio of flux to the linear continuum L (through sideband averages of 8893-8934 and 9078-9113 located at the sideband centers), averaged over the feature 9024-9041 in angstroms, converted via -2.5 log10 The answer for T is 0.10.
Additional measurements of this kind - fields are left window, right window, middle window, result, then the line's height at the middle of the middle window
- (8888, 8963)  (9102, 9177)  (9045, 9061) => -0.05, 1.57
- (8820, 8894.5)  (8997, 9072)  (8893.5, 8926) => -0.06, 1.66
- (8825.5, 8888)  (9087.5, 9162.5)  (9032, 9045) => 0.10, 1.58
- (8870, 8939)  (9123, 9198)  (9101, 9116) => 0.08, 1.54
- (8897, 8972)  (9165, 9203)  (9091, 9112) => 0.05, 1.55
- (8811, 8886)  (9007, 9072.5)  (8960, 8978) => 0.04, 1.61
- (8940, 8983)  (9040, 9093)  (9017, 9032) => 0.01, 1.58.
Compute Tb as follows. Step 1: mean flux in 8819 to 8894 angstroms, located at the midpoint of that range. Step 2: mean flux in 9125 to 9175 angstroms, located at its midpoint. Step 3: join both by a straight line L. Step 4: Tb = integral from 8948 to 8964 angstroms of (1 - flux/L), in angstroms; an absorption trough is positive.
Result 0.5 angstroms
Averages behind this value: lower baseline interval 1.69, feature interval 1.58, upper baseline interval 1.5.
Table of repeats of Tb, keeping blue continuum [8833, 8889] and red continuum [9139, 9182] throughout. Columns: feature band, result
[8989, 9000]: 0.2 angstroms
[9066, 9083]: 0.7 angstroms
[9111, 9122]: -0.5 angstroms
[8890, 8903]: 0.3 angstroms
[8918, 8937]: -0.8 angstroms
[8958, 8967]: -0.6 angstroms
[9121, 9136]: 0.4 angstroms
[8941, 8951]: 0.8 angstroms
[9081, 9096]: -0.8 angstroms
